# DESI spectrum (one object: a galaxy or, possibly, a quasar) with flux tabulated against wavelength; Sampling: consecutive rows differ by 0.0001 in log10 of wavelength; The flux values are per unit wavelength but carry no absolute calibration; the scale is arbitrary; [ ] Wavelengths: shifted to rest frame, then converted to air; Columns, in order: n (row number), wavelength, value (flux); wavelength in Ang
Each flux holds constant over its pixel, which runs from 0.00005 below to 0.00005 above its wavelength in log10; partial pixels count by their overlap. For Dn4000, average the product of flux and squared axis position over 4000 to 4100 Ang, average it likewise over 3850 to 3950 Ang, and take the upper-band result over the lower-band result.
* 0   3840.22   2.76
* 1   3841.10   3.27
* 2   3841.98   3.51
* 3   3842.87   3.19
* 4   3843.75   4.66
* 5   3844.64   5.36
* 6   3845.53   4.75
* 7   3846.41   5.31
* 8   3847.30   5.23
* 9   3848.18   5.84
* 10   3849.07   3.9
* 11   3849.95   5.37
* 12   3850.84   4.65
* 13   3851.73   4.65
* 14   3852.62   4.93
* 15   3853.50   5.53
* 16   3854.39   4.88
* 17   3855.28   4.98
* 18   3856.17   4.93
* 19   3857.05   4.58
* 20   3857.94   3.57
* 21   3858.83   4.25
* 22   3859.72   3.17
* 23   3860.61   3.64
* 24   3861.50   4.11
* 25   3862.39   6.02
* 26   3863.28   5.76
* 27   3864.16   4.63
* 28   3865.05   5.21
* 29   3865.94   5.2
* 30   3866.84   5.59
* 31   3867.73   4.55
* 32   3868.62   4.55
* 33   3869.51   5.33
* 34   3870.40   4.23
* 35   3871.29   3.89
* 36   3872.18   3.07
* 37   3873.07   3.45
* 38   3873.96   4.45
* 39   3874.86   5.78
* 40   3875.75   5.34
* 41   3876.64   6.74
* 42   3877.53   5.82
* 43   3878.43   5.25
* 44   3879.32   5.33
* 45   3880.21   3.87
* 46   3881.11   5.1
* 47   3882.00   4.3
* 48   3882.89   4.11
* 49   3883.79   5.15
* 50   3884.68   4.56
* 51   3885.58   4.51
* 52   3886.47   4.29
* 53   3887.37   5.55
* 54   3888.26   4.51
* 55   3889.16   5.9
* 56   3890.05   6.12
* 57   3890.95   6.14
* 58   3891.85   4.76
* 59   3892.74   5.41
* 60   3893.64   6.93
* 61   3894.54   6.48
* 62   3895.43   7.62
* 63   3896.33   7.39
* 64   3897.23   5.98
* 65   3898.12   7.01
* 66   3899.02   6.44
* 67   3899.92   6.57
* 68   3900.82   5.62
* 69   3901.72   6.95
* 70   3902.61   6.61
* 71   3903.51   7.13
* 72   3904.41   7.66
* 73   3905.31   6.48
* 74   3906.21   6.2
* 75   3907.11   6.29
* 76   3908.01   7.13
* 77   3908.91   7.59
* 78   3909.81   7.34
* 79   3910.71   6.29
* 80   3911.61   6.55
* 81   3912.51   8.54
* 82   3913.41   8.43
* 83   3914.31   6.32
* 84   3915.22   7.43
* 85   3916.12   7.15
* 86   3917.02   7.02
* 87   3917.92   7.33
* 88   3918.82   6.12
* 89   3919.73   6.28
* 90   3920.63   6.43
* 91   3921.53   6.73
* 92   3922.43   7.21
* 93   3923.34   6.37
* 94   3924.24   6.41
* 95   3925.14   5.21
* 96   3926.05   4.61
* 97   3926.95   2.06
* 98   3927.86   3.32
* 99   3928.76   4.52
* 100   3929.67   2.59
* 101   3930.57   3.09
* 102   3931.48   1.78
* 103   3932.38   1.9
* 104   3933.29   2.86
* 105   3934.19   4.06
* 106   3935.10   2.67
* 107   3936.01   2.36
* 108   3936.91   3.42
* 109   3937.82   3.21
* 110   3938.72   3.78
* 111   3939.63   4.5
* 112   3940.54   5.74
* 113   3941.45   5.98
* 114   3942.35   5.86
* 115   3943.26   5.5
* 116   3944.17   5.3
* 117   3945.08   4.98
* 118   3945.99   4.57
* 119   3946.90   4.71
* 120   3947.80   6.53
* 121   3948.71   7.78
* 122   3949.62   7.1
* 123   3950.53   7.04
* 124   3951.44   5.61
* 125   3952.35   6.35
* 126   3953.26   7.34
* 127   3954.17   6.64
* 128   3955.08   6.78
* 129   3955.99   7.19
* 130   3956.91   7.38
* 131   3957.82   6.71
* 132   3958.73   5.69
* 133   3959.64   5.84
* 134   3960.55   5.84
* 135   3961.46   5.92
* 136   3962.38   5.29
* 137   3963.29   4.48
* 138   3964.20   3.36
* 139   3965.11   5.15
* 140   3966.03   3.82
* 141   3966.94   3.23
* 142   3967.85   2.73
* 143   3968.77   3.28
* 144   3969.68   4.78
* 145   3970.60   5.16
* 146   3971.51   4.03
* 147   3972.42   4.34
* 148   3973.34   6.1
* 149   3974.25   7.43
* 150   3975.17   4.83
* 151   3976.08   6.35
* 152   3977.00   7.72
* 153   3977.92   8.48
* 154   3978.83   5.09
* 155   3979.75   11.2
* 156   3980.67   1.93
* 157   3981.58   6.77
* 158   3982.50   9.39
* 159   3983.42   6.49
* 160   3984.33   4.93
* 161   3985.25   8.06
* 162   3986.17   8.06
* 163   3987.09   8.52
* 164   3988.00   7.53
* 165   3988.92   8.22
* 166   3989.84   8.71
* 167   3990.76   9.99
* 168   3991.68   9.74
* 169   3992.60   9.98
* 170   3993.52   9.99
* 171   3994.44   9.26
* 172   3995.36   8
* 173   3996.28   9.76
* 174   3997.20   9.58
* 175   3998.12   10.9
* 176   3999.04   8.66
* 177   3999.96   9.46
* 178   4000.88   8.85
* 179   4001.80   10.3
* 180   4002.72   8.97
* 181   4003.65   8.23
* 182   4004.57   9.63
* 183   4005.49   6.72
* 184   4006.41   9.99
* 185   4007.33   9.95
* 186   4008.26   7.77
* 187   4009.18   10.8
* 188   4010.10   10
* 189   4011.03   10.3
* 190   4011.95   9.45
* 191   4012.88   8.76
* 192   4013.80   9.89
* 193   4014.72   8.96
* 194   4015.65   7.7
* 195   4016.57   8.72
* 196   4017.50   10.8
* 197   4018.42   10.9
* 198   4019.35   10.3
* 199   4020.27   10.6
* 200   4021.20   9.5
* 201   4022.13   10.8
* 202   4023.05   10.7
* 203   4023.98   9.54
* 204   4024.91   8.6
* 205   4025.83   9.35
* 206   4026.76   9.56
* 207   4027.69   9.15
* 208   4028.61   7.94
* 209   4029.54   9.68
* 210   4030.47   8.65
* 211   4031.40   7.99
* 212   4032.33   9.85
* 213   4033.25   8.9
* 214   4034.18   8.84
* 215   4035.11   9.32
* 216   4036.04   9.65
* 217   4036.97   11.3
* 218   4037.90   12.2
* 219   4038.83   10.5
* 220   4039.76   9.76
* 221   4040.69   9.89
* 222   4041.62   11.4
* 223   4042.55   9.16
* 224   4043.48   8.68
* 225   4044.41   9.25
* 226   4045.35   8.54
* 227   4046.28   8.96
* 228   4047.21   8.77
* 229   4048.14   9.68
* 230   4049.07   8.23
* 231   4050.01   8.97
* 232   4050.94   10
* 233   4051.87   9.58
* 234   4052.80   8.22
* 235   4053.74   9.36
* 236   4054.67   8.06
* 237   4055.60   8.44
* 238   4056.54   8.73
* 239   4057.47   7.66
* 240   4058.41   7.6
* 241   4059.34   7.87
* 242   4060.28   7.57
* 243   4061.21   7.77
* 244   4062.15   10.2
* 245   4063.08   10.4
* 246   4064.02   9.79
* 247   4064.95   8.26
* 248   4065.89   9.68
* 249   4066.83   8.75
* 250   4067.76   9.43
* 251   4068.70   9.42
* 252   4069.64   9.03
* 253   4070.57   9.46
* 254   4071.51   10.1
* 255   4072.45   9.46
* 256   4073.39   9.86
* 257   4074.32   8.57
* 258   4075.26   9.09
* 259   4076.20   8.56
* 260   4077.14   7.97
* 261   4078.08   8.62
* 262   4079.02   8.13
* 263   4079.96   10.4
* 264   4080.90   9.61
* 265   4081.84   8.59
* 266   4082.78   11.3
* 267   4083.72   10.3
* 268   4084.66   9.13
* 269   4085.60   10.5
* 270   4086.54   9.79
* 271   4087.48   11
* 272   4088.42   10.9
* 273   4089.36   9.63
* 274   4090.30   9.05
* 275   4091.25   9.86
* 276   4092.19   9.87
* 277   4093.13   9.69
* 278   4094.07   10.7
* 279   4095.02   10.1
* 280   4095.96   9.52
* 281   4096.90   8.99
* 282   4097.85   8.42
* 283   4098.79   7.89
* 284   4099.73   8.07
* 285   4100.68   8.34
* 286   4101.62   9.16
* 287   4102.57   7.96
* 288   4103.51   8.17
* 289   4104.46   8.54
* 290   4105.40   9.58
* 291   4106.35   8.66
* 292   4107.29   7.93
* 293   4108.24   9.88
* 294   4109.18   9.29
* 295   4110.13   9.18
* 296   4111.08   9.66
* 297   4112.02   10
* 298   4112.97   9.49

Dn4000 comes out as 1.9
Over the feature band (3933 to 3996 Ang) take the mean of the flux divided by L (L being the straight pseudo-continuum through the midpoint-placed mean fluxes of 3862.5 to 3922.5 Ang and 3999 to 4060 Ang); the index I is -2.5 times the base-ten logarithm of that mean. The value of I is 0.27 mag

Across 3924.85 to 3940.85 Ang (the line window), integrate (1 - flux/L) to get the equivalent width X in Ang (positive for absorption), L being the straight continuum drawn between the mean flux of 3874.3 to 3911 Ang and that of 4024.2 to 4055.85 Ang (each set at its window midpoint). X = 8.1 Ang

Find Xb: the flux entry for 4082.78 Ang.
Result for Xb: 11.3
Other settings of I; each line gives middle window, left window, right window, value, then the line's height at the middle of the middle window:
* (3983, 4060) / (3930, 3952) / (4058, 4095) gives -0.238 mag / 7.45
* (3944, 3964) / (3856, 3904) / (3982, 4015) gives 0.234 mag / 7.59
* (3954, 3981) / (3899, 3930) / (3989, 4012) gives 0.421 mag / 8.21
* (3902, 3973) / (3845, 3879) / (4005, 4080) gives 0.200 mag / 6.68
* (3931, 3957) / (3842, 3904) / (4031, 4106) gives 0.294 mag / 6.65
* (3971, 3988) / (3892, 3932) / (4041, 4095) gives 0.130 mag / 7.51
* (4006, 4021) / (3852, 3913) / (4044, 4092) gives -0.193 mag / 8.1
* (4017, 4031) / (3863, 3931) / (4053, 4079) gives -0.202 mag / 8.08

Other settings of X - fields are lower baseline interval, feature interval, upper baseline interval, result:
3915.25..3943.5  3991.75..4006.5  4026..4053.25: -3.04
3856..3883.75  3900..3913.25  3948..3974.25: -4.85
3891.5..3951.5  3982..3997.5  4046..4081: -2.79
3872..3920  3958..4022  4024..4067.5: 2.83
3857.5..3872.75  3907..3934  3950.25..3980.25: -2.55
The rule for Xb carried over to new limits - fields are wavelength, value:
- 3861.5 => 4.11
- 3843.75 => 4.66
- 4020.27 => 10.6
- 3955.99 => 7.19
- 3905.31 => 6.48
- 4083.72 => 10.3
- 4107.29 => 7.93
